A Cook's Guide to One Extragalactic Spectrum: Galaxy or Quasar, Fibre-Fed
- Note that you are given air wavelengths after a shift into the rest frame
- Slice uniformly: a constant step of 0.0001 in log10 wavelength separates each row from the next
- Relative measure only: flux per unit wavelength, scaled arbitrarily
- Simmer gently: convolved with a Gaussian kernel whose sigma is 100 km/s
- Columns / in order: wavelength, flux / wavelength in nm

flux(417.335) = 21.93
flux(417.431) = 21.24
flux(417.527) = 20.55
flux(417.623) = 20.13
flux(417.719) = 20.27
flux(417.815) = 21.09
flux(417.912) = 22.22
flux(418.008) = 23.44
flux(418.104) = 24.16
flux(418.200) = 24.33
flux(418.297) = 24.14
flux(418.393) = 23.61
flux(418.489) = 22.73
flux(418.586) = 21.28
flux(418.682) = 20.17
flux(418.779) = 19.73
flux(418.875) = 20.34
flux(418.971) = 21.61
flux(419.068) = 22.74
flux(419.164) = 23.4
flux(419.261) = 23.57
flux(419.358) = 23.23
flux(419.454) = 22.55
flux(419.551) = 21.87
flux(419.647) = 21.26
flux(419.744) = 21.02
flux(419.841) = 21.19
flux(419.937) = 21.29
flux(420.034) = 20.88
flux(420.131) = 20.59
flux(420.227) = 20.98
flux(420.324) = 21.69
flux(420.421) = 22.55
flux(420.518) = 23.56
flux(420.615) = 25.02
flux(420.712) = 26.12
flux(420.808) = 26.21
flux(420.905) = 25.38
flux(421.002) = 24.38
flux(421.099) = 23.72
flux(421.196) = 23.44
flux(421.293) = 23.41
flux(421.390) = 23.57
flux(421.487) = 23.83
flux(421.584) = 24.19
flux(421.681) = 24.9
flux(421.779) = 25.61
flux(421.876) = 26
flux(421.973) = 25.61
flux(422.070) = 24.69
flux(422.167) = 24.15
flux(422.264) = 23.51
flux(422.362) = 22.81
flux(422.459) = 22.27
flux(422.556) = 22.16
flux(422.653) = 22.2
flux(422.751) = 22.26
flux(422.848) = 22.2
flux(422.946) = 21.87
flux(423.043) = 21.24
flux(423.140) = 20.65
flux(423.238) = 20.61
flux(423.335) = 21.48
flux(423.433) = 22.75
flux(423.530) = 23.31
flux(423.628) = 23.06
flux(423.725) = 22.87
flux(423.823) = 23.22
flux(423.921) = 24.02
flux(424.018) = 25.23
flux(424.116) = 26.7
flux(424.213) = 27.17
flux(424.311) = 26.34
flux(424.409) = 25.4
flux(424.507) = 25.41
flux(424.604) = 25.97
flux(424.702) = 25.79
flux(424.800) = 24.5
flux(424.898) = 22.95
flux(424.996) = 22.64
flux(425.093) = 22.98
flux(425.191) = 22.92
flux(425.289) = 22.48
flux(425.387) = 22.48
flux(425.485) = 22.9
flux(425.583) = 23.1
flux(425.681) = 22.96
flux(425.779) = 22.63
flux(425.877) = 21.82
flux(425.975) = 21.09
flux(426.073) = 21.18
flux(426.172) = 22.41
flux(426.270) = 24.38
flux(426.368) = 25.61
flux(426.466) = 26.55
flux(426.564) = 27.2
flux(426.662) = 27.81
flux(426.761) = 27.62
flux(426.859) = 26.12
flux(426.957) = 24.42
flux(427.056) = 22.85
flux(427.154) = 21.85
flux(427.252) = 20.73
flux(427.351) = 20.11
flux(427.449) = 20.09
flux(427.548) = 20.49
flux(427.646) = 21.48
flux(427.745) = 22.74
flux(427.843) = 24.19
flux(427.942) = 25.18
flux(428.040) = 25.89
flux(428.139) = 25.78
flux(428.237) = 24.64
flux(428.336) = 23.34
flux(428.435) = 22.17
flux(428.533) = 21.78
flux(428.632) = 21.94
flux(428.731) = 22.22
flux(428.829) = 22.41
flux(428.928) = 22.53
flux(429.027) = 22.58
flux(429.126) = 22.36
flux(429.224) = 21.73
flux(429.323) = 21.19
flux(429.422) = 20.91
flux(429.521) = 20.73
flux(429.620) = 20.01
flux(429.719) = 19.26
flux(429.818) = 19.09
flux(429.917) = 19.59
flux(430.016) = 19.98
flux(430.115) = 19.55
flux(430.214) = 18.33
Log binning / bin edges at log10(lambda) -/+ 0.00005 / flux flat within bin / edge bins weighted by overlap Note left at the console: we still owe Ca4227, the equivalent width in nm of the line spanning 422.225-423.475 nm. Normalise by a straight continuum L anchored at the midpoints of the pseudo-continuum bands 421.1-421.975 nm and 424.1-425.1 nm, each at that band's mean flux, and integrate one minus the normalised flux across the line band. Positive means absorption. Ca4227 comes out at 0.14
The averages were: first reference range 24.4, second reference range 25.1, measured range 22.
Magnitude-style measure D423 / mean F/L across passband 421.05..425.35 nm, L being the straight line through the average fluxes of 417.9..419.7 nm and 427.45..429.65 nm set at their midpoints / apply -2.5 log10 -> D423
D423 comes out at -0.056 mag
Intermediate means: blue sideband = 22.4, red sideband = 22.5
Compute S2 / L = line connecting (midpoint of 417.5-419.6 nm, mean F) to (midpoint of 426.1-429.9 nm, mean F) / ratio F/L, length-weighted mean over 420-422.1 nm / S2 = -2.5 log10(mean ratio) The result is -0.074 mag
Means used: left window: 22.2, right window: 22.9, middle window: 23.9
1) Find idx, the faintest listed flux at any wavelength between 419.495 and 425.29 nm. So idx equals 20.59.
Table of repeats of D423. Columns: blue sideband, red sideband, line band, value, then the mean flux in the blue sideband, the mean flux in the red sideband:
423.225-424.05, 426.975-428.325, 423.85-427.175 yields -0.063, 23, 22.8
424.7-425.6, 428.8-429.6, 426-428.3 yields -0.066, 23.1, 21.7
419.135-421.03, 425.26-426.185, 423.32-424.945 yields -0.098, 22.8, 22.3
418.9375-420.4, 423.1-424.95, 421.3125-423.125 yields -0.014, 21.9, 24.1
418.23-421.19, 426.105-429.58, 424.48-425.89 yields -0.020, 22.6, 23.2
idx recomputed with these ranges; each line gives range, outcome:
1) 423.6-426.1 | 21.09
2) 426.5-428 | 20.09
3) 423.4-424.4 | 22.75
